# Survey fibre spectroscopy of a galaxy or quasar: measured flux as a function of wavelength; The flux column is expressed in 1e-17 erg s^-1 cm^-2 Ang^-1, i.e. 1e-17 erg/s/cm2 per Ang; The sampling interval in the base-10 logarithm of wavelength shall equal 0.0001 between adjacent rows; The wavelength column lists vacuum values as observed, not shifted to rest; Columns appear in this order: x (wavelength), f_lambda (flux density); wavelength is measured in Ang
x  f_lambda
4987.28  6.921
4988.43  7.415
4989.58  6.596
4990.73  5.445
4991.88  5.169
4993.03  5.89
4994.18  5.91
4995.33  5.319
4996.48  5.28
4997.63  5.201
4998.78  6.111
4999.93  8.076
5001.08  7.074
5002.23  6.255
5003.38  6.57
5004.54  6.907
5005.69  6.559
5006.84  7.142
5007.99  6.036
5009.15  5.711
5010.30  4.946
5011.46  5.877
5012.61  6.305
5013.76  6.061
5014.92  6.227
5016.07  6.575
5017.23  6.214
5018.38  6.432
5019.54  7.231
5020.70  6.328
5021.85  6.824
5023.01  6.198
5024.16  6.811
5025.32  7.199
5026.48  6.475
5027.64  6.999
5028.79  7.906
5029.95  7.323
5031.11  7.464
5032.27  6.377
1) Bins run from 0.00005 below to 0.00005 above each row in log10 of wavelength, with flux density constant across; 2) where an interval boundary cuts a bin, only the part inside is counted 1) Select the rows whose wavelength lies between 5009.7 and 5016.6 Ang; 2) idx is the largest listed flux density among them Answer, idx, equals 6.575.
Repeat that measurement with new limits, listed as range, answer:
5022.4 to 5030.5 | 7.906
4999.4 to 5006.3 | 8.076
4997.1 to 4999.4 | 6.111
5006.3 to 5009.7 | 7.142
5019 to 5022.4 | 7.231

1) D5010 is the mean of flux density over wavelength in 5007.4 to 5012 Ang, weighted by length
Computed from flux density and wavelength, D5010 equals 5.64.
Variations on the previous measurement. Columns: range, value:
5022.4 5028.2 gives 6.73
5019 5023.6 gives 6.65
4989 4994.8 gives 5.8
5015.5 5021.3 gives 6.56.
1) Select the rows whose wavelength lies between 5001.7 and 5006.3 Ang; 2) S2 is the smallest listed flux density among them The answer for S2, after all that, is 6.255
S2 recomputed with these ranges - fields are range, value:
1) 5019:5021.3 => 6.328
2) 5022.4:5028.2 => 6.198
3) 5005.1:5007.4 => 6.559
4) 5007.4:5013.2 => 4.946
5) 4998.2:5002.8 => 6.111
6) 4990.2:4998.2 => 5.169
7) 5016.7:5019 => 6.214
